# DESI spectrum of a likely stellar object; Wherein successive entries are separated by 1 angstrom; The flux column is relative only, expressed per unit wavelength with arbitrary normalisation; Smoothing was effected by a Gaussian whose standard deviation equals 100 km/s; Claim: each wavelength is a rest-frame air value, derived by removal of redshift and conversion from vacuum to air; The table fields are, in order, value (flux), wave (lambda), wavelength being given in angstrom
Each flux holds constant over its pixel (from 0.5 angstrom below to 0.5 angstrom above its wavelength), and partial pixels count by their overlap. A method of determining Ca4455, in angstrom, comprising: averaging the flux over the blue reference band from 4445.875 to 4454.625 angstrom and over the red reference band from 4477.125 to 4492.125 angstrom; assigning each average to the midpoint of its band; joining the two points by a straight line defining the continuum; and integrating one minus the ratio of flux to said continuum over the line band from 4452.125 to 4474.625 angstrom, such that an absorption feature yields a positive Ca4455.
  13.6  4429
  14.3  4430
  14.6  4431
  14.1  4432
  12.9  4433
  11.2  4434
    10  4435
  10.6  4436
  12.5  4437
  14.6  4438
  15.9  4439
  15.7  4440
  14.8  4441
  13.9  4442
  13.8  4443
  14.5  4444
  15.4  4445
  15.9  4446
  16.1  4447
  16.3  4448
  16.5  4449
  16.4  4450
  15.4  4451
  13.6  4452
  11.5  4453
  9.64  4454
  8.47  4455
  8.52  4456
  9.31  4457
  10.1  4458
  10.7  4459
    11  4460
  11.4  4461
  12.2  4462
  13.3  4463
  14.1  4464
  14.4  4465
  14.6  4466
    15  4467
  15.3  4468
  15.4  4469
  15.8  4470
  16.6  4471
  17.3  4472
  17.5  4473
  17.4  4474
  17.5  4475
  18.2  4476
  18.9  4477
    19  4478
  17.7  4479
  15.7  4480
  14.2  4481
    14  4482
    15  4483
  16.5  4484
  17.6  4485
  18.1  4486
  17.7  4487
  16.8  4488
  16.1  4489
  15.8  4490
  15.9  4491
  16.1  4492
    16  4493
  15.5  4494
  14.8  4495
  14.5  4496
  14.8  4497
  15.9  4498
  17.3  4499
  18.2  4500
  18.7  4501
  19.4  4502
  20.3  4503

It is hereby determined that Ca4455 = 3.09 angstrom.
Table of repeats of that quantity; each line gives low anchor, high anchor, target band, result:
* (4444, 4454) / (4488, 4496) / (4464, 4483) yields -1.09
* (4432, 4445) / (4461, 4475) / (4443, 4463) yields 2.04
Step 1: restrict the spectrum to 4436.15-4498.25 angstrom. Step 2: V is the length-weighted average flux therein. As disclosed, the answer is 14.9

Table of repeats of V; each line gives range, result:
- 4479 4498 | 15.9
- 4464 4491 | 16.4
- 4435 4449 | 14.5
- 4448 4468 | 12.6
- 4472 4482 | 17.2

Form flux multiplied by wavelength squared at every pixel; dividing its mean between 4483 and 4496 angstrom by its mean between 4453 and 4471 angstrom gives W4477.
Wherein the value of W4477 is 1.33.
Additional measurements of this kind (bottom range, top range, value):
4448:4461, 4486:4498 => 1.36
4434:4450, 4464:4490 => 1.16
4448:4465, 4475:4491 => 1.39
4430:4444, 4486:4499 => 1.21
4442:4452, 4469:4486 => 1.11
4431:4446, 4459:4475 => 1.09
